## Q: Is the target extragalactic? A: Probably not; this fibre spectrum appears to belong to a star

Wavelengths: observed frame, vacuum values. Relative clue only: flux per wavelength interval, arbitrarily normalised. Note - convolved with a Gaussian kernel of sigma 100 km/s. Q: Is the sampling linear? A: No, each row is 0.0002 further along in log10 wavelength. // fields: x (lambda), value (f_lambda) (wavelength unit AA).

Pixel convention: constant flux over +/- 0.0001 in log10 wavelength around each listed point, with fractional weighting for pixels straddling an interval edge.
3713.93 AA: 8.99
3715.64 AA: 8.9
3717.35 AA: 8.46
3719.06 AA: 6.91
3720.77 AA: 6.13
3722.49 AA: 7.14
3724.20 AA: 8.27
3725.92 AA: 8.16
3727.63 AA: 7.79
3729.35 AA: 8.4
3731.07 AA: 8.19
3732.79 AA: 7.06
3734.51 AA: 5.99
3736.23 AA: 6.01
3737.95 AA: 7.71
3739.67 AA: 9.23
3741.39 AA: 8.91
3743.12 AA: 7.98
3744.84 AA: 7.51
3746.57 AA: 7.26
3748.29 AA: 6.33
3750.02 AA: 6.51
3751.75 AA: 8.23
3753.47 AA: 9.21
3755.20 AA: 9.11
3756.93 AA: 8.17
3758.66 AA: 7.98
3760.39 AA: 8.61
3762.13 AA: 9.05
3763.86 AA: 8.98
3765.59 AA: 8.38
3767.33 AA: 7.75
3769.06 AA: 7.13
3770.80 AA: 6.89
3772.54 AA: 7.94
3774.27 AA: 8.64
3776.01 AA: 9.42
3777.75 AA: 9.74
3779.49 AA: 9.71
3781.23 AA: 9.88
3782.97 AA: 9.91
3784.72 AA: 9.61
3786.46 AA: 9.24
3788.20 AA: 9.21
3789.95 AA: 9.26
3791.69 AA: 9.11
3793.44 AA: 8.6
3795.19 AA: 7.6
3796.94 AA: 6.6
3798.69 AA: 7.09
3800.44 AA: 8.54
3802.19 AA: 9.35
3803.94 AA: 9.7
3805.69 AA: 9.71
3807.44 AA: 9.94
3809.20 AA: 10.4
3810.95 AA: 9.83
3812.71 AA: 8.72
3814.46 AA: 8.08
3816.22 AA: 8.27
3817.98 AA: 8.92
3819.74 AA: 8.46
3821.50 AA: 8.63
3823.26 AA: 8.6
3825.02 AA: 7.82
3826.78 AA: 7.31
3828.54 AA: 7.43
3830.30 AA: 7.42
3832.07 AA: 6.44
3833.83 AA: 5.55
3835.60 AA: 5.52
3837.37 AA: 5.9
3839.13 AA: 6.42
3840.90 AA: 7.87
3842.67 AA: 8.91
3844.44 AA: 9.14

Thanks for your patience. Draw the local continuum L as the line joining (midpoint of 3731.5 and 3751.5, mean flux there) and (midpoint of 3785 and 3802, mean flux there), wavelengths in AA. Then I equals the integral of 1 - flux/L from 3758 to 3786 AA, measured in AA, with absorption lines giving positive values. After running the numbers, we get -2.6 AA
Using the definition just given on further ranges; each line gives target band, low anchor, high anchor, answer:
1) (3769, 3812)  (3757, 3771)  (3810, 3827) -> -3.2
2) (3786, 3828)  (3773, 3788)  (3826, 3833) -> -2.6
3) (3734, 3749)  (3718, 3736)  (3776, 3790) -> 0.9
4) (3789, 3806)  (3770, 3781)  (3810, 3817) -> 0.5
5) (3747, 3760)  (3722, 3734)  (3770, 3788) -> 0.8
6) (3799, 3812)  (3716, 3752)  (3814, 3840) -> -3.7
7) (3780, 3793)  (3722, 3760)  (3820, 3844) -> -3.3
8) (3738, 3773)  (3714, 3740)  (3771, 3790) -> 1.8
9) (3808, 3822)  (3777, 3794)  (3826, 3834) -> -2.1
